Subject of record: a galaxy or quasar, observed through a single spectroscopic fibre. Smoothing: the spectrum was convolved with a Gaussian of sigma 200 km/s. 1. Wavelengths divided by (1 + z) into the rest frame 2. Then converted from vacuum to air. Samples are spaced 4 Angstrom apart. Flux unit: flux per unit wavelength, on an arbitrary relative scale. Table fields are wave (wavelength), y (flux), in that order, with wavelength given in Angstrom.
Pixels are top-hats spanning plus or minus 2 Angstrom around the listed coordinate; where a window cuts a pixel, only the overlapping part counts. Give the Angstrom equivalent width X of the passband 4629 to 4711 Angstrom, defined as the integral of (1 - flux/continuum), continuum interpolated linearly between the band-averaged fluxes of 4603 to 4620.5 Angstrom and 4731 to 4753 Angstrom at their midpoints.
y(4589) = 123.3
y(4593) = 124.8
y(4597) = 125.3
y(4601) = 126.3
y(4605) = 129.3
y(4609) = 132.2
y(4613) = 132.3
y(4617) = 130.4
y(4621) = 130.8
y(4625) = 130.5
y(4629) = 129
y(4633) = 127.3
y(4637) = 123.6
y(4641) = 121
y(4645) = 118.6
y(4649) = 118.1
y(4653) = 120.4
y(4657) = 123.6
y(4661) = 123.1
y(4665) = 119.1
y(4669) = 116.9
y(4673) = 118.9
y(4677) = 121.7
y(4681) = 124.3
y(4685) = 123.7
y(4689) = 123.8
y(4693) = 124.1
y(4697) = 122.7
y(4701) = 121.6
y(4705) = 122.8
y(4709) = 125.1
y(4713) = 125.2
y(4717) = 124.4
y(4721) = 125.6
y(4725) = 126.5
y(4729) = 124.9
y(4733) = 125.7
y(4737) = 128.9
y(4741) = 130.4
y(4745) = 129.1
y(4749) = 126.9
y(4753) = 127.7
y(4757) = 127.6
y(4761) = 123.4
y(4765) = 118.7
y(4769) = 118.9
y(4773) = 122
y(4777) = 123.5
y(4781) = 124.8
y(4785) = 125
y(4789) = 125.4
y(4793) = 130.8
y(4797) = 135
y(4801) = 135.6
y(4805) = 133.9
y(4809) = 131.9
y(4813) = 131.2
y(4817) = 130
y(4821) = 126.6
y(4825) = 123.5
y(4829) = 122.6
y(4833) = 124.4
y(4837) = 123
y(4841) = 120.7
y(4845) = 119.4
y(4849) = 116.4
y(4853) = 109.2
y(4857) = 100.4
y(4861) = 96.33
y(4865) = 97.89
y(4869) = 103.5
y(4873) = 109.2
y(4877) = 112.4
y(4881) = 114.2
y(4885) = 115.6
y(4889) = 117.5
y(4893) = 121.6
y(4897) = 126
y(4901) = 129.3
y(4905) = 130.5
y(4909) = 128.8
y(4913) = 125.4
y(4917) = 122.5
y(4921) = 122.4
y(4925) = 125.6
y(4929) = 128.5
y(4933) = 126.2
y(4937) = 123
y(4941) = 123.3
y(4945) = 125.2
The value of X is 4.8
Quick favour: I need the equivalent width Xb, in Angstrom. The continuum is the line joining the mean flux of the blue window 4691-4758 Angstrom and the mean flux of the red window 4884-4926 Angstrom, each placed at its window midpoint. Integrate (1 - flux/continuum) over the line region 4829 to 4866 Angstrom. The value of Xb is 3.51 Angstrom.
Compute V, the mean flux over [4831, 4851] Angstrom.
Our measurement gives 121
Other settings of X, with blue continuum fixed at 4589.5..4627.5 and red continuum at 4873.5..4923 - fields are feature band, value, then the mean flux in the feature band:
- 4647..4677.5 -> 1.8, 120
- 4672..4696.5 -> 0.8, 123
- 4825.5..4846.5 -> 0.2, 122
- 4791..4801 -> -0.7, 133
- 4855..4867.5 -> 2.5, 98.4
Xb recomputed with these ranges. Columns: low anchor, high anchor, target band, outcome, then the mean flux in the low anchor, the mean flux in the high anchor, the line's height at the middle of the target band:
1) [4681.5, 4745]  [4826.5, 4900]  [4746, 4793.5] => -1.4 Angstrom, 125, 114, 121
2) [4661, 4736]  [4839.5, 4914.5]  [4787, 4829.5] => -4.1 Angstrom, 123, 115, 118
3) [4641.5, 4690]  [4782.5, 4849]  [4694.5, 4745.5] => -1.0 Angstrom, 121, 127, 123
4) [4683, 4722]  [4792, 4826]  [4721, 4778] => 0.8 Angstrom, 124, 131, 127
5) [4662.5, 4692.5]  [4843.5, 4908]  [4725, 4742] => -1.1 Angstrom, 121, 114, 119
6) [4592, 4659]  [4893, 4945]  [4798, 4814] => -1.0 Angstrom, 126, 126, 126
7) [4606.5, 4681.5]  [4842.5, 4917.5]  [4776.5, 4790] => -0.6 Angstrom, 124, 115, 119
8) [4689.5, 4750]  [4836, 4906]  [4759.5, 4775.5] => 0.2 Angstrom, 126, 114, 122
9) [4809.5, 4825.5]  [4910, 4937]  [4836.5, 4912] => 6.8 Angstrom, 129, 125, 127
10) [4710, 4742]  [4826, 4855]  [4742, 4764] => -0.4 Angstrom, 126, 120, 125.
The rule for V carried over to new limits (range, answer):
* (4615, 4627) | 131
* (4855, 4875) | 101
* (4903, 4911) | 130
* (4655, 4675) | 120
